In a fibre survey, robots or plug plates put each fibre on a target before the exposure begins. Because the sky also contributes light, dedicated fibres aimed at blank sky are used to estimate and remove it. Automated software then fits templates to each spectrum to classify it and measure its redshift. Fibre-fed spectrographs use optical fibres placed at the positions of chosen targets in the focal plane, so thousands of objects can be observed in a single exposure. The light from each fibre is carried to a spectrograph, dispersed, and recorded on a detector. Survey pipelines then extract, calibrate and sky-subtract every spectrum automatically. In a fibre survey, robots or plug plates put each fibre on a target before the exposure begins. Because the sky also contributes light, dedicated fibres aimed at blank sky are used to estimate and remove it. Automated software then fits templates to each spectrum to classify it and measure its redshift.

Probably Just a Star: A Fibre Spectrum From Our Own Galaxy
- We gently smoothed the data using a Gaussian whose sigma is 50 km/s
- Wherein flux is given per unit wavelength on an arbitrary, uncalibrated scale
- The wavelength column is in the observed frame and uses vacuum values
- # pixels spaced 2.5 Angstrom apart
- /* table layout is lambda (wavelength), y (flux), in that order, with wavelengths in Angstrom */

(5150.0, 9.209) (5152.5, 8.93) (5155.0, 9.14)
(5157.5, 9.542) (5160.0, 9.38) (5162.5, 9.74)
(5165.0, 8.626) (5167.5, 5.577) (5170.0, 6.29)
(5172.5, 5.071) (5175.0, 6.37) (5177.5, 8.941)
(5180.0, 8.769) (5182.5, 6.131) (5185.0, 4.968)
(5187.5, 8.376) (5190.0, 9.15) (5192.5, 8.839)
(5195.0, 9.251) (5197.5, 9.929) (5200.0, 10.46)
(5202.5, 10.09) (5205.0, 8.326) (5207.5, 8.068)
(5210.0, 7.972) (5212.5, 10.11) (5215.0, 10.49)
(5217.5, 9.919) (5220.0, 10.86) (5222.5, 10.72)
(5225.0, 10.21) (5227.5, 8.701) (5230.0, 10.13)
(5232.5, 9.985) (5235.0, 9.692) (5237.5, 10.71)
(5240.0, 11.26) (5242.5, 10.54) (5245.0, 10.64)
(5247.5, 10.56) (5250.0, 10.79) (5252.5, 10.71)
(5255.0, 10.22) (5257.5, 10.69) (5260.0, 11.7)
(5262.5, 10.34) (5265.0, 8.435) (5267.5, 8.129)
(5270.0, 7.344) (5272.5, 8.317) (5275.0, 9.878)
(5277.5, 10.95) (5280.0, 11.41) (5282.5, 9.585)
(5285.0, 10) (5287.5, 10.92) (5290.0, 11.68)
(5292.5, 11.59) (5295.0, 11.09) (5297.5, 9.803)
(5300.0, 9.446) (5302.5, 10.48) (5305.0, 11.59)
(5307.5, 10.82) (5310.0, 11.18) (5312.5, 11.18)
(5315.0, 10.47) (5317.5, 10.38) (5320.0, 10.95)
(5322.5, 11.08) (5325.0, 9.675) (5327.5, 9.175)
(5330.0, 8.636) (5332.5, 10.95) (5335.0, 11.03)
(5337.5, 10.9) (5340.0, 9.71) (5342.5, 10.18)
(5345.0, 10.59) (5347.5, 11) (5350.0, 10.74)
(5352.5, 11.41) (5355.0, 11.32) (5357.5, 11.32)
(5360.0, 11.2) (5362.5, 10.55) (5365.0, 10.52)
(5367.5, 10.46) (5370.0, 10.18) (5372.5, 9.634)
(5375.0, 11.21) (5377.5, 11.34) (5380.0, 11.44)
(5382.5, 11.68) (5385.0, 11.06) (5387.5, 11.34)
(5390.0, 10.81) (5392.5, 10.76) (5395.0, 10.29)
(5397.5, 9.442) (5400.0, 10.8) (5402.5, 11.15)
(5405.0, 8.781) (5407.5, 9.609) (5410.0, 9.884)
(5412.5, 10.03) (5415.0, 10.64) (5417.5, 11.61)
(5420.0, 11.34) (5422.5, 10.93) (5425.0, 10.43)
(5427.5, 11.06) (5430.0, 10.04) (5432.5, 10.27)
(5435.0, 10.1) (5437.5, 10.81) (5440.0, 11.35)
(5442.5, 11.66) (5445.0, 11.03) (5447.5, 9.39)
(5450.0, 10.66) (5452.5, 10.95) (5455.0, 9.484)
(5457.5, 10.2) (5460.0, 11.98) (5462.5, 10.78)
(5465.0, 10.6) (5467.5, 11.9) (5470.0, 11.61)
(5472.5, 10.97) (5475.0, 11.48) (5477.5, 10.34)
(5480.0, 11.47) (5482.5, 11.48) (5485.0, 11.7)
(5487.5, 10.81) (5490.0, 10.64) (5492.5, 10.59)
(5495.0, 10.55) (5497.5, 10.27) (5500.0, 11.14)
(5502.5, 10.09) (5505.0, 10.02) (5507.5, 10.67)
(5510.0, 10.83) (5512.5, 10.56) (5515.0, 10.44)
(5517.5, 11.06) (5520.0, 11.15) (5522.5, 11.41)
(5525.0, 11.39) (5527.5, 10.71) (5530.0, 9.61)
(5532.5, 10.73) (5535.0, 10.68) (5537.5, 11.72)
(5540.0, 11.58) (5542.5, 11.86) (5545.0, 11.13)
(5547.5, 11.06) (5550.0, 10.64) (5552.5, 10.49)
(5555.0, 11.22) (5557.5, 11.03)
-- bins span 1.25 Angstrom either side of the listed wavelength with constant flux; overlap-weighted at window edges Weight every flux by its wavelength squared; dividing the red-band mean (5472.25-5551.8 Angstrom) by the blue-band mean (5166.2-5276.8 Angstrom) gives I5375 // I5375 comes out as 1.32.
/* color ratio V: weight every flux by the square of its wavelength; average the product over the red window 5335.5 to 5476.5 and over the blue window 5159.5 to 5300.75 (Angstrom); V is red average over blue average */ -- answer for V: 1.21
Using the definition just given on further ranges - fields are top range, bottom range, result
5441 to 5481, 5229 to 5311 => 1.13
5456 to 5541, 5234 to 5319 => 1.14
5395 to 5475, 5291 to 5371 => 1.04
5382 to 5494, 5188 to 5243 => 1.20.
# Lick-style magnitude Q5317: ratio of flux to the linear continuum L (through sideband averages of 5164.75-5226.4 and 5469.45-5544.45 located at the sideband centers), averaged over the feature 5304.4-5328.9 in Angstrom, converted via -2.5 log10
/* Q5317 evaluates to -0.12 mag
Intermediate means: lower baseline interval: 8.54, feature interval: 10.6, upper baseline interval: 10.9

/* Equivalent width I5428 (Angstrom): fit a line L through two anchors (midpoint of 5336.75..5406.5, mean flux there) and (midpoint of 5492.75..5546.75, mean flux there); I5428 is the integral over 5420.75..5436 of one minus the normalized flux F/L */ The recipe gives 0.4 Angstrom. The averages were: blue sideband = 10.7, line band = 10.5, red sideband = 10.8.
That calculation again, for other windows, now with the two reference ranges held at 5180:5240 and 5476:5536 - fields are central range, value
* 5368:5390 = -1.8 Angstrom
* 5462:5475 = -0.8 Angstrom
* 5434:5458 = -0.3 Angstrom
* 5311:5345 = -1.6 Angstrom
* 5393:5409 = 0.3 Angstrom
